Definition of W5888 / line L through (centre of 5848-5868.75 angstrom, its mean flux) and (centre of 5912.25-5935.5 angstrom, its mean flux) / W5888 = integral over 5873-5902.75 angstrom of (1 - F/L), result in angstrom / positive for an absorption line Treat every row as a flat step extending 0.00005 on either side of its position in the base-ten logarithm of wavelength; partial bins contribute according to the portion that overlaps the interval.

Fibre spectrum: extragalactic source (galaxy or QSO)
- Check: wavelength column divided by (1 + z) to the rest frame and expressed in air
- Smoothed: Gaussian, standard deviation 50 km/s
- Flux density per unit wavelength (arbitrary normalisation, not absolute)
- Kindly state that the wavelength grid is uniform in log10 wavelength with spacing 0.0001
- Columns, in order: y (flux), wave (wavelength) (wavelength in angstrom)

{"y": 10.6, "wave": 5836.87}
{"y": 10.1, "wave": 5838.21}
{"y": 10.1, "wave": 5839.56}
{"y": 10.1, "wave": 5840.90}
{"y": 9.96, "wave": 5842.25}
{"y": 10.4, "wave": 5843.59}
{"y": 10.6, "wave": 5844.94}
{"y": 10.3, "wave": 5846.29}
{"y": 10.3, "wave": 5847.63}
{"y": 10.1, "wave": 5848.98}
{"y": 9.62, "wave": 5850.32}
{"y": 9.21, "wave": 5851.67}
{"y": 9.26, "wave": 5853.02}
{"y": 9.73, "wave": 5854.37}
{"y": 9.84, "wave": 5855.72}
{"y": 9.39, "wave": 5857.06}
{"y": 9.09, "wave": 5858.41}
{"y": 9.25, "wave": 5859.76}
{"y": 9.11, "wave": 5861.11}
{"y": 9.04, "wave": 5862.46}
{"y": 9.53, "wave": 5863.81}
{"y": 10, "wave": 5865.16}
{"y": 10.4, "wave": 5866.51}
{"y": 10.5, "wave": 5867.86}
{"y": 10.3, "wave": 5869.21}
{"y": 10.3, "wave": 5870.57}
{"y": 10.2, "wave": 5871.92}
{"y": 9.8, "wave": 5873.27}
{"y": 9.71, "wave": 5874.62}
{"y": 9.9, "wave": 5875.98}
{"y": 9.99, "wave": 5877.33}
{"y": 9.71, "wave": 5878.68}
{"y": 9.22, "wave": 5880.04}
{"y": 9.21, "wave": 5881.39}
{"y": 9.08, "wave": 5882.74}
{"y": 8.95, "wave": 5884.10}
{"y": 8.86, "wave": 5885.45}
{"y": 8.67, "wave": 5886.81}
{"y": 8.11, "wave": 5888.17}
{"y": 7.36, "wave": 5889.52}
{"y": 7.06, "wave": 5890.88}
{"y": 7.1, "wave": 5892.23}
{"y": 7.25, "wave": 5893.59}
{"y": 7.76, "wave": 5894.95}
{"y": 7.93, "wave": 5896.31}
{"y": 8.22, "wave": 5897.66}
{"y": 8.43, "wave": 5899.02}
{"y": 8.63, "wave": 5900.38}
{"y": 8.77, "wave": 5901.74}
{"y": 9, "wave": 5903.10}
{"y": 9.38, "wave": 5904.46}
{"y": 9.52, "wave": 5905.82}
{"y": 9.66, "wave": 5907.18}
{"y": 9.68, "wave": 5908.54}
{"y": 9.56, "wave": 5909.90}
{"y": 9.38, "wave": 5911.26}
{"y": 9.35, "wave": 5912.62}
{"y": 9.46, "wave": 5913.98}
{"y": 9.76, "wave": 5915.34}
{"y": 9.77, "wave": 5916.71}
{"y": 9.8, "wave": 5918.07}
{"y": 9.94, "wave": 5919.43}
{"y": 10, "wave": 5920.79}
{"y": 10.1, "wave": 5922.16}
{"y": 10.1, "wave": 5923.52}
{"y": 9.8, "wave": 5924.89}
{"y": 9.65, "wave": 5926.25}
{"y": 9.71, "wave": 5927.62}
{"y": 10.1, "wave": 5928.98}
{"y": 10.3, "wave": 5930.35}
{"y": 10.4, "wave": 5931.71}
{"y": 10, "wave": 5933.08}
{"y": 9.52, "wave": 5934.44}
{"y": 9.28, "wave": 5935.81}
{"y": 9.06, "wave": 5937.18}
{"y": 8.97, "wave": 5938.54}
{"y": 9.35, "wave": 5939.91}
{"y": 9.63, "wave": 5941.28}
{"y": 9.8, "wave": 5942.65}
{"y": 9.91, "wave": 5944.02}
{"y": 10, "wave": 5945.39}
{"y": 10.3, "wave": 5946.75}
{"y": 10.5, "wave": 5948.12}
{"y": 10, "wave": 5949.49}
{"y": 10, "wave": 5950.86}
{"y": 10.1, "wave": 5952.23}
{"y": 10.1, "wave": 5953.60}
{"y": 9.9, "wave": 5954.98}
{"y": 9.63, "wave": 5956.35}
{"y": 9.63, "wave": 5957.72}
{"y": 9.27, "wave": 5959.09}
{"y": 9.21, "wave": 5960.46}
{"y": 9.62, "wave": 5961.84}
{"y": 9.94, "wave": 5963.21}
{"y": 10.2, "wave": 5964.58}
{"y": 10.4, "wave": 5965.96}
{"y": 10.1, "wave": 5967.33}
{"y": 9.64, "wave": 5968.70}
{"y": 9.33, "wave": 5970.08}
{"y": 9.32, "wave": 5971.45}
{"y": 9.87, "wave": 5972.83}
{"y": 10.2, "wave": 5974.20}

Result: 3.4 angstrom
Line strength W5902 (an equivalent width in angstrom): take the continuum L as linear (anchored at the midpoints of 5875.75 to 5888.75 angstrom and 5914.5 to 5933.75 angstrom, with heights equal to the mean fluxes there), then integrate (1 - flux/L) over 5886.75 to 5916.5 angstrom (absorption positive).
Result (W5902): 2.7 angstrom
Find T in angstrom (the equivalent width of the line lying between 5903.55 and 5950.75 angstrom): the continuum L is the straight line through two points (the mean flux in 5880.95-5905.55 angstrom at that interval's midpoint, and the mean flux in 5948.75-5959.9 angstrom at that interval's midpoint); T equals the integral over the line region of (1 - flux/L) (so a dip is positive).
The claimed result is -3.12 angstrom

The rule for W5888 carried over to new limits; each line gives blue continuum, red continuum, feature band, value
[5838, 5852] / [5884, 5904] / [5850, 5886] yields -1.77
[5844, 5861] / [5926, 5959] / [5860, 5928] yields 3.55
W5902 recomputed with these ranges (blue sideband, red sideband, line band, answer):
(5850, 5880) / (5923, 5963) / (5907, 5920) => 0.2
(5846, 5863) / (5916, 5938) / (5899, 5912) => 0.7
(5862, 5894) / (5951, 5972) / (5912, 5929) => -0.6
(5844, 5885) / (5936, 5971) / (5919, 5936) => -0.3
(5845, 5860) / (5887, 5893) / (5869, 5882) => -2.3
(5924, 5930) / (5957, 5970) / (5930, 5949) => 0.1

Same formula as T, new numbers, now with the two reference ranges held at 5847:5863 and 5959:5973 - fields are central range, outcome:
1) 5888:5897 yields 2.0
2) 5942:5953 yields -0.4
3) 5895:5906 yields 1.1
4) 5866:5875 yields -0.6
